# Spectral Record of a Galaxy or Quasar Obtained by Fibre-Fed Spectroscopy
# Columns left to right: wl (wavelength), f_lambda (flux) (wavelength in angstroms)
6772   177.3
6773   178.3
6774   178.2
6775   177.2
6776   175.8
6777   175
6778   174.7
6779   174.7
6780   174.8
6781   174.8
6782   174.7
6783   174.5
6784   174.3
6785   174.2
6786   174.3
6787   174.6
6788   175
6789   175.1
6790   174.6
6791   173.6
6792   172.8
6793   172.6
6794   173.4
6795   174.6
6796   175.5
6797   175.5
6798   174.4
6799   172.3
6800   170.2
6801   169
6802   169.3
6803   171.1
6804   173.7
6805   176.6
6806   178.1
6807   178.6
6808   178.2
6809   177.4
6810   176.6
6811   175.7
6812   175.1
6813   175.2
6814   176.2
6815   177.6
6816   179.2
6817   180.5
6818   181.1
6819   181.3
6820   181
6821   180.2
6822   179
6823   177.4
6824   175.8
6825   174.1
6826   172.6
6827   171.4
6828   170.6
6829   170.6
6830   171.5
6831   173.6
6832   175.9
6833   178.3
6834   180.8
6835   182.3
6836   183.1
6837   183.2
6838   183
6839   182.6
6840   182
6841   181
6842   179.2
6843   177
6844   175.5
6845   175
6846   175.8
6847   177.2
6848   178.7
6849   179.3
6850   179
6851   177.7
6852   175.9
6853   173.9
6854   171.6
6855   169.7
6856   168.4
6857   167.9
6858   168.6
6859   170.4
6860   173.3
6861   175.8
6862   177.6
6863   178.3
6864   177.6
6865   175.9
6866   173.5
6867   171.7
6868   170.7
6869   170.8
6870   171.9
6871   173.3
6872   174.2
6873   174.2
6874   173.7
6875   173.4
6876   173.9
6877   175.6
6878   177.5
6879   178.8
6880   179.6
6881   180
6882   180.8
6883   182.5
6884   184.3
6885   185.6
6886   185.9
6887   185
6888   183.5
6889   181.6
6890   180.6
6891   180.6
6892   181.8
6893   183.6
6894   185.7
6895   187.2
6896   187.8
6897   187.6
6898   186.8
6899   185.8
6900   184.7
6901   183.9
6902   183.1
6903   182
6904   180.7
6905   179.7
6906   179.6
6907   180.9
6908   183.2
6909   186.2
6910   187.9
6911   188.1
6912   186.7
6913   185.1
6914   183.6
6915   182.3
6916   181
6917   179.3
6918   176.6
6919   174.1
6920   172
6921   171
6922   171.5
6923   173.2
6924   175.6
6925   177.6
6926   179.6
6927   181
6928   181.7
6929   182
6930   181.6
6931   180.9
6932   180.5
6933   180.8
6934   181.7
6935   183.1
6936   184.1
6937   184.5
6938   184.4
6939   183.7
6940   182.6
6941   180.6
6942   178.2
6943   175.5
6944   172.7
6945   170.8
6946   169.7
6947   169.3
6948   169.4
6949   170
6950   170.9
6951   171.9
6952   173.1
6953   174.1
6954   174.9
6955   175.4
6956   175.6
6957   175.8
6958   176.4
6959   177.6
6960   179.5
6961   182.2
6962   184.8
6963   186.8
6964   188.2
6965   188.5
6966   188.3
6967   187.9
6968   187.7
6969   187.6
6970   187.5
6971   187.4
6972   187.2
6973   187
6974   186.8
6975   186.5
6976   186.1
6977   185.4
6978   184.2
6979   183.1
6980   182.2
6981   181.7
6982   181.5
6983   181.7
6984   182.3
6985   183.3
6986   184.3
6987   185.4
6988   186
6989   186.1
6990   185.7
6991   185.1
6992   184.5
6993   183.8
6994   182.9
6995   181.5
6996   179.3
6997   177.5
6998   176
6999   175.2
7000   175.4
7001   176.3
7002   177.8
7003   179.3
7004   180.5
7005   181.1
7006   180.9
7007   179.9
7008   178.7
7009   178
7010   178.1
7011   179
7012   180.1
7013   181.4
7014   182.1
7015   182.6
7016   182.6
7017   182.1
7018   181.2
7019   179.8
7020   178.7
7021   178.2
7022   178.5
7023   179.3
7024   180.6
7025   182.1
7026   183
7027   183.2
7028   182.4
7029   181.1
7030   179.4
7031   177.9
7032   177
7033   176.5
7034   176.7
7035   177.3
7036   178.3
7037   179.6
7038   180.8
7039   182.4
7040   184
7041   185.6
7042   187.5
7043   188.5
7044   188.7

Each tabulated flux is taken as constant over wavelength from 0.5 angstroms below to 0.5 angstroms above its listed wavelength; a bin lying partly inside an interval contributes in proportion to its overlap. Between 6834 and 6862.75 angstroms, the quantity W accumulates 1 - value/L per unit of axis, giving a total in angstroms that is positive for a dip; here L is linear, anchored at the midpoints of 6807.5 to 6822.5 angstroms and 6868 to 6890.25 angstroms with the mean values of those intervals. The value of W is 0.3 angstroms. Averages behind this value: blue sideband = 178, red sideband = 178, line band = 177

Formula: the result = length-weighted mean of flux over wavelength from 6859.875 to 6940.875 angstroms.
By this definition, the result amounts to 180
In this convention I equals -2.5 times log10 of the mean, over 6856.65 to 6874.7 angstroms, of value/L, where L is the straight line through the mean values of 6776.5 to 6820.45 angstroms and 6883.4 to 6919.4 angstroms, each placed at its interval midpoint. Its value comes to 0.04 mag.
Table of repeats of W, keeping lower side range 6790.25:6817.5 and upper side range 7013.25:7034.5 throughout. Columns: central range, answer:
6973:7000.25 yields -0.5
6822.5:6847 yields -0.2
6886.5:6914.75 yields -1.1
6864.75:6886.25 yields 0.0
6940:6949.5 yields 0.3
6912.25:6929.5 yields 0.0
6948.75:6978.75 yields -0.5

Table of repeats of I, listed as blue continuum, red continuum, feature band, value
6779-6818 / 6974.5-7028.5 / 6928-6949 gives 0.00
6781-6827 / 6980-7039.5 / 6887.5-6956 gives -0.01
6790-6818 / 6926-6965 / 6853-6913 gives -0.01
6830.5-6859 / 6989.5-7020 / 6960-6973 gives -0.04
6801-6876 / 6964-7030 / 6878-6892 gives -0.03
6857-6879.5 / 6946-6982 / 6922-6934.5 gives -0.01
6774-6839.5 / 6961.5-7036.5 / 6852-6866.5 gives 0.03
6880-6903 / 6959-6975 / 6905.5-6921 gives 0.02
